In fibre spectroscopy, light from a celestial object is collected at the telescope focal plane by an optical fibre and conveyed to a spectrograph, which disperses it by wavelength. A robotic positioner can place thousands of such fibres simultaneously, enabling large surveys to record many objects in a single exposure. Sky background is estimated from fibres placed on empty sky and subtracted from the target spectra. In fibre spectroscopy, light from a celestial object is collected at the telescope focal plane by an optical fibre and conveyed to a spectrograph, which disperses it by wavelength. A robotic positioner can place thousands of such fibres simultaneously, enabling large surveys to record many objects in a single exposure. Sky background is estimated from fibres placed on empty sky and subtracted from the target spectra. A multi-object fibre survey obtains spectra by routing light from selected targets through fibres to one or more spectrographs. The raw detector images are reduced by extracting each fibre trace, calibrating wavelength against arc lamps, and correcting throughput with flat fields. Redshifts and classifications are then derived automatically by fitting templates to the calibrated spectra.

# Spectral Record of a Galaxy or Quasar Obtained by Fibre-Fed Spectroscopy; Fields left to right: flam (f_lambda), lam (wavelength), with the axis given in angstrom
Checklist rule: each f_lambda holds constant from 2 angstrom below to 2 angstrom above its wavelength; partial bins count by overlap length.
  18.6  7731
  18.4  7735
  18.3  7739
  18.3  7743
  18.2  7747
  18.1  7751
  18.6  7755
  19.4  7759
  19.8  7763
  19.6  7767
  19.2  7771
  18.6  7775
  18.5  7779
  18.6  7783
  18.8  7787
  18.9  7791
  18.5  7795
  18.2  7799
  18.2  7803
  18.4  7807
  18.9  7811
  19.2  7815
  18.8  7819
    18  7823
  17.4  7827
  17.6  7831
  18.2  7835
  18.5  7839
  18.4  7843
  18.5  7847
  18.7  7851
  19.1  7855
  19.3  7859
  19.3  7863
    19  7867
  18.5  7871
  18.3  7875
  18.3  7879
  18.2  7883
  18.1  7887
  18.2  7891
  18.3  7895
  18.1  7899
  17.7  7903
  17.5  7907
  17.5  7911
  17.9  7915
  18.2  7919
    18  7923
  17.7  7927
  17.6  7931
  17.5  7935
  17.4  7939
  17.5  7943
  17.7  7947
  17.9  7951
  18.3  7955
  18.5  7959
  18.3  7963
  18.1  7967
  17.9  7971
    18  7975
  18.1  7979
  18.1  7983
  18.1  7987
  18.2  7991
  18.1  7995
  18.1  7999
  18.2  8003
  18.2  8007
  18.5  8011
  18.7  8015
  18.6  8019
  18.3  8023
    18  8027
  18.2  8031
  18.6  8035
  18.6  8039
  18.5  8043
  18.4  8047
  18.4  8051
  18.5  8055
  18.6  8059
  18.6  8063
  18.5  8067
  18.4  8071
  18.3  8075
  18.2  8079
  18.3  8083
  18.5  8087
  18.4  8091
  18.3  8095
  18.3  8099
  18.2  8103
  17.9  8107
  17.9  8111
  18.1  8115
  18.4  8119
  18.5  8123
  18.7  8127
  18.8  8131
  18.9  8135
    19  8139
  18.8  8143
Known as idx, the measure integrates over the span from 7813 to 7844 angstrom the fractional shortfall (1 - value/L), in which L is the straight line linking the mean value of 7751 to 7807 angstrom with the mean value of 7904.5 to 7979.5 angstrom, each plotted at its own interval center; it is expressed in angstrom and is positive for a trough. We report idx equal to 0.4 angstrom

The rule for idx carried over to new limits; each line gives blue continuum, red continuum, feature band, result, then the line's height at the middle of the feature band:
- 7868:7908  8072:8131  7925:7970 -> 0.8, 18.2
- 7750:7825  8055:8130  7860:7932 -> 1.8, 18.6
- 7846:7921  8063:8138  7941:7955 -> 0.4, 18.4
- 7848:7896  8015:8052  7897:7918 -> 0.9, 18.6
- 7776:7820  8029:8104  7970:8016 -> 0.7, 18.5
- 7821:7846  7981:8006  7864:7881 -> -0.5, 18.1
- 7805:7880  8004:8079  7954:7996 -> 0.7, 18.5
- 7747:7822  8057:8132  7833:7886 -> 0.1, 18.7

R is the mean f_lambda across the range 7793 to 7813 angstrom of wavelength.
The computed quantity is 18.4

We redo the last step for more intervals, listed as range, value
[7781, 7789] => 18.7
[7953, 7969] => 18.3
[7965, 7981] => 18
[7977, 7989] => 18.1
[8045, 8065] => 18.5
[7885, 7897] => 18.2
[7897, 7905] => 17.9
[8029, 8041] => 18.5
